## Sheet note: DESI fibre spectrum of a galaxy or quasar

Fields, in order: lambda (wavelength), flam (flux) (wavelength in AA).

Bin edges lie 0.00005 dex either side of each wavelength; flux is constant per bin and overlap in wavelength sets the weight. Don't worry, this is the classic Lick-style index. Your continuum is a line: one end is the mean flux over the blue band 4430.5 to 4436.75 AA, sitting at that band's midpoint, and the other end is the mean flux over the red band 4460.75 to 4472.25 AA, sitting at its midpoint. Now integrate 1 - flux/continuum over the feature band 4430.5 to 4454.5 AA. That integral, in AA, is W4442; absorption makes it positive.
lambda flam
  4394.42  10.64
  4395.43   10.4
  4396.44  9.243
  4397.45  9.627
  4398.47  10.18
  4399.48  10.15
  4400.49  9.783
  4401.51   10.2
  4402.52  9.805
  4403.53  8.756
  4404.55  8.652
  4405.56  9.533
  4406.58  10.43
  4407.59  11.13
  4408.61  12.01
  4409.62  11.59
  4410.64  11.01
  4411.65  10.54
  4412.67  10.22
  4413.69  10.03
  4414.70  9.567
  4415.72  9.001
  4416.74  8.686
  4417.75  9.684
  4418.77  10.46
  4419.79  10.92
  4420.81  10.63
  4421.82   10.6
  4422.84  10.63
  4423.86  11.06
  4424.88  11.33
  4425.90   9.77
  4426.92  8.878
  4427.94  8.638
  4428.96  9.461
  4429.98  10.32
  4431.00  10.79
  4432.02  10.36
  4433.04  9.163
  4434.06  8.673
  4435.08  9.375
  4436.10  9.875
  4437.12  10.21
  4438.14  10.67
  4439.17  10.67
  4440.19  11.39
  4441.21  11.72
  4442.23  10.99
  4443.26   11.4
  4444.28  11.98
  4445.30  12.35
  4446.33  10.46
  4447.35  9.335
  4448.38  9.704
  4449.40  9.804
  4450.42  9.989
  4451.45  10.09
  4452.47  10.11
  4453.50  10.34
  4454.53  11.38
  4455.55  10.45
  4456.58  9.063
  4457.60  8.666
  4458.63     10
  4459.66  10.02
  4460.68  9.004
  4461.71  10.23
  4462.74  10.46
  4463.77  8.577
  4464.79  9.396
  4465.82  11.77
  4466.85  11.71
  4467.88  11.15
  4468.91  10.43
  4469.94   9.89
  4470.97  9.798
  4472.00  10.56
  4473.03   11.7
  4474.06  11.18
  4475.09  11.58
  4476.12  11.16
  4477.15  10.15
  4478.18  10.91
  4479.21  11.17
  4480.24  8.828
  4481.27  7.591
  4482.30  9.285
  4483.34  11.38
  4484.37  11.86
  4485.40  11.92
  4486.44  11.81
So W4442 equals -1.3 AA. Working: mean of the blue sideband 9.72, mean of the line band 10.4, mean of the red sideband 10.3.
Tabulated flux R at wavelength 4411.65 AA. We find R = 10.54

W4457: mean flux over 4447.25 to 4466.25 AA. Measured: 9.92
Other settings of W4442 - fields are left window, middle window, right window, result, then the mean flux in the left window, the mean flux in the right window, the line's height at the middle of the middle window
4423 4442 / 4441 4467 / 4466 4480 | 0.5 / 10.2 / 10.9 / 10.5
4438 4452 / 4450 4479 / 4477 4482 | -0.6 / 10.8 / 9.69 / 10.2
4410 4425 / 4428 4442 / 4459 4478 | 0.2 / 10.3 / 10.5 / 10.3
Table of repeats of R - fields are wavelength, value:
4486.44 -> 11.81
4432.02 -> 10.36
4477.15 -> 10.15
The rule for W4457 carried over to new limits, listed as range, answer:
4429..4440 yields 10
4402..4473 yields 10.2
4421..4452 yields 10.3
